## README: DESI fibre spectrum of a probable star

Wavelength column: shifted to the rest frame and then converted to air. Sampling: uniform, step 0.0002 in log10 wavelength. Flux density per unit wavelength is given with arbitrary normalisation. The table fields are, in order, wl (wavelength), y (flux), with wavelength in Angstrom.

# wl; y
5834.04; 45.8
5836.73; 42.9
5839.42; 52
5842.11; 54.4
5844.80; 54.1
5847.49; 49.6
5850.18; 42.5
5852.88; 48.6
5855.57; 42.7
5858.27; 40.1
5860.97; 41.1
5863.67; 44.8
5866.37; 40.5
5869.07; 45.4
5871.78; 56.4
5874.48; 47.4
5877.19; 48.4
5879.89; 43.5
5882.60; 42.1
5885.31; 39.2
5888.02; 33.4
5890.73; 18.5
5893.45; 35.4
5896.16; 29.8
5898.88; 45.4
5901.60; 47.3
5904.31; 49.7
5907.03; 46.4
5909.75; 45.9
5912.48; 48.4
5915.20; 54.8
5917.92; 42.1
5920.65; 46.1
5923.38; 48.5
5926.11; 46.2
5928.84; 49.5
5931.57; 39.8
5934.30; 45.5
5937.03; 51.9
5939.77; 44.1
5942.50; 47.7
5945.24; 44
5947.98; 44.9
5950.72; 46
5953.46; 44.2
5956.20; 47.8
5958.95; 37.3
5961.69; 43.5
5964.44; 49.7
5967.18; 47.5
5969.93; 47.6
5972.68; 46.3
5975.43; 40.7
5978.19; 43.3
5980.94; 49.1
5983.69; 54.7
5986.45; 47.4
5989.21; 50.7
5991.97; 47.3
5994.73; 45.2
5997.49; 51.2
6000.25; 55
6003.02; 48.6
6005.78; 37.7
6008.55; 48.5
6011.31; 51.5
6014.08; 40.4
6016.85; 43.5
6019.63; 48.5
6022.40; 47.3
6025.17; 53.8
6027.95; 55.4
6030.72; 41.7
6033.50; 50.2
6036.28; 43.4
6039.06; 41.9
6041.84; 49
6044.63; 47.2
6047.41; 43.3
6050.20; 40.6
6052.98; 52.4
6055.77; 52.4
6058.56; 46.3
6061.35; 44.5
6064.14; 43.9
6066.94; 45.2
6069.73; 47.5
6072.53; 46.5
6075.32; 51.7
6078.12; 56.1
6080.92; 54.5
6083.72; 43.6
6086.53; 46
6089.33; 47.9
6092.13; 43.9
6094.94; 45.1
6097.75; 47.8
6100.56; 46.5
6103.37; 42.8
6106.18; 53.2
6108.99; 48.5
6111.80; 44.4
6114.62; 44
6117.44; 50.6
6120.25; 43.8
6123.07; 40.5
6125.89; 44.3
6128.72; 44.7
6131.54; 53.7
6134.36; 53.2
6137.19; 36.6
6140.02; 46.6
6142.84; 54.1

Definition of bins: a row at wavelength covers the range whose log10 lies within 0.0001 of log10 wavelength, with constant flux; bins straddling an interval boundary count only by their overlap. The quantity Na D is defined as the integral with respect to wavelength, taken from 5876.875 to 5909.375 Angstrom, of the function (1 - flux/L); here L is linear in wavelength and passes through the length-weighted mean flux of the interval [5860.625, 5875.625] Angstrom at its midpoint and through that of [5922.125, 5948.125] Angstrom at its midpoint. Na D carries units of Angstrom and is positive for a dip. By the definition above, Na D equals 4.5 Angstrom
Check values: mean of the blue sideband 46.2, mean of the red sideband 46.3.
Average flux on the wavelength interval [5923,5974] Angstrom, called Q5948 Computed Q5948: 45.8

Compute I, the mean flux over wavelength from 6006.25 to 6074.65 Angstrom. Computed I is 46.8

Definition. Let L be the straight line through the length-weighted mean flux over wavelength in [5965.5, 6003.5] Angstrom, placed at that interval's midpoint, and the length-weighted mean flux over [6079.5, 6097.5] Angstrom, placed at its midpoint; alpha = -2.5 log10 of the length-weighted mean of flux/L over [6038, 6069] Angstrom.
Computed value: 0.03 mag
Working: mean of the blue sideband 48.2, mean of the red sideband 46.9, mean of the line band 46.1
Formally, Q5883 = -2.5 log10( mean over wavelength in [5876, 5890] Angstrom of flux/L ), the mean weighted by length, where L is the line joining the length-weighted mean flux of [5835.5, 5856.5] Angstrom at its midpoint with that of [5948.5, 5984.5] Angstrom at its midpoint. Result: 0.18 mag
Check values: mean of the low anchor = 48.5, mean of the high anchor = 45.8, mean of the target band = 40.2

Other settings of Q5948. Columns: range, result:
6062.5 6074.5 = 46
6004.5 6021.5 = 45.1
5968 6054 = 47.2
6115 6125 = 44.8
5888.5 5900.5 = 32.7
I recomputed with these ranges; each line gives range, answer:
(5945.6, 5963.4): 44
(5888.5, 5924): 42.6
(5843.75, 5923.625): 43.8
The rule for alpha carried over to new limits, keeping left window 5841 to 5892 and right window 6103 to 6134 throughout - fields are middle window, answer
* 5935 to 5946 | -0.06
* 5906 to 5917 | -0.10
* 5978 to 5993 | -0.09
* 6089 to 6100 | 0.01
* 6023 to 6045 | -0.05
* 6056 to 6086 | -0.04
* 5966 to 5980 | 0.00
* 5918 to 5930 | -0.06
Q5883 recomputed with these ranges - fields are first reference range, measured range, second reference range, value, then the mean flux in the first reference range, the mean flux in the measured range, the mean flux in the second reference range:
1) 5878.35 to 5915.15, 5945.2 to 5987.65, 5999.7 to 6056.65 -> -0.04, 41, 45.9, 47.1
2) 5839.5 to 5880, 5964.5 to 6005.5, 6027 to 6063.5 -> -0.03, 46.9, 48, 46.6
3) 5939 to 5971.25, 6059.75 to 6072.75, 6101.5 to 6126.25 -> 0.01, 45.4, 45.4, 45.9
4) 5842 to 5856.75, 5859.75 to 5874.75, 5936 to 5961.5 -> 0.04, 48.3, 45.9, 45.1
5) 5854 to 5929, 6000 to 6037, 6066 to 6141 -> -0.04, 43.5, 47.4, 47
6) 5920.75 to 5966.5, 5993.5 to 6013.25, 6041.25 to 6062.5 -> -0.04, 45.7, 48.1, 46.9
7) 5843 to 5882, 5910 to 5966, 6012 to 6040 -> 0.01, 46.1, 46.1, 46.8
